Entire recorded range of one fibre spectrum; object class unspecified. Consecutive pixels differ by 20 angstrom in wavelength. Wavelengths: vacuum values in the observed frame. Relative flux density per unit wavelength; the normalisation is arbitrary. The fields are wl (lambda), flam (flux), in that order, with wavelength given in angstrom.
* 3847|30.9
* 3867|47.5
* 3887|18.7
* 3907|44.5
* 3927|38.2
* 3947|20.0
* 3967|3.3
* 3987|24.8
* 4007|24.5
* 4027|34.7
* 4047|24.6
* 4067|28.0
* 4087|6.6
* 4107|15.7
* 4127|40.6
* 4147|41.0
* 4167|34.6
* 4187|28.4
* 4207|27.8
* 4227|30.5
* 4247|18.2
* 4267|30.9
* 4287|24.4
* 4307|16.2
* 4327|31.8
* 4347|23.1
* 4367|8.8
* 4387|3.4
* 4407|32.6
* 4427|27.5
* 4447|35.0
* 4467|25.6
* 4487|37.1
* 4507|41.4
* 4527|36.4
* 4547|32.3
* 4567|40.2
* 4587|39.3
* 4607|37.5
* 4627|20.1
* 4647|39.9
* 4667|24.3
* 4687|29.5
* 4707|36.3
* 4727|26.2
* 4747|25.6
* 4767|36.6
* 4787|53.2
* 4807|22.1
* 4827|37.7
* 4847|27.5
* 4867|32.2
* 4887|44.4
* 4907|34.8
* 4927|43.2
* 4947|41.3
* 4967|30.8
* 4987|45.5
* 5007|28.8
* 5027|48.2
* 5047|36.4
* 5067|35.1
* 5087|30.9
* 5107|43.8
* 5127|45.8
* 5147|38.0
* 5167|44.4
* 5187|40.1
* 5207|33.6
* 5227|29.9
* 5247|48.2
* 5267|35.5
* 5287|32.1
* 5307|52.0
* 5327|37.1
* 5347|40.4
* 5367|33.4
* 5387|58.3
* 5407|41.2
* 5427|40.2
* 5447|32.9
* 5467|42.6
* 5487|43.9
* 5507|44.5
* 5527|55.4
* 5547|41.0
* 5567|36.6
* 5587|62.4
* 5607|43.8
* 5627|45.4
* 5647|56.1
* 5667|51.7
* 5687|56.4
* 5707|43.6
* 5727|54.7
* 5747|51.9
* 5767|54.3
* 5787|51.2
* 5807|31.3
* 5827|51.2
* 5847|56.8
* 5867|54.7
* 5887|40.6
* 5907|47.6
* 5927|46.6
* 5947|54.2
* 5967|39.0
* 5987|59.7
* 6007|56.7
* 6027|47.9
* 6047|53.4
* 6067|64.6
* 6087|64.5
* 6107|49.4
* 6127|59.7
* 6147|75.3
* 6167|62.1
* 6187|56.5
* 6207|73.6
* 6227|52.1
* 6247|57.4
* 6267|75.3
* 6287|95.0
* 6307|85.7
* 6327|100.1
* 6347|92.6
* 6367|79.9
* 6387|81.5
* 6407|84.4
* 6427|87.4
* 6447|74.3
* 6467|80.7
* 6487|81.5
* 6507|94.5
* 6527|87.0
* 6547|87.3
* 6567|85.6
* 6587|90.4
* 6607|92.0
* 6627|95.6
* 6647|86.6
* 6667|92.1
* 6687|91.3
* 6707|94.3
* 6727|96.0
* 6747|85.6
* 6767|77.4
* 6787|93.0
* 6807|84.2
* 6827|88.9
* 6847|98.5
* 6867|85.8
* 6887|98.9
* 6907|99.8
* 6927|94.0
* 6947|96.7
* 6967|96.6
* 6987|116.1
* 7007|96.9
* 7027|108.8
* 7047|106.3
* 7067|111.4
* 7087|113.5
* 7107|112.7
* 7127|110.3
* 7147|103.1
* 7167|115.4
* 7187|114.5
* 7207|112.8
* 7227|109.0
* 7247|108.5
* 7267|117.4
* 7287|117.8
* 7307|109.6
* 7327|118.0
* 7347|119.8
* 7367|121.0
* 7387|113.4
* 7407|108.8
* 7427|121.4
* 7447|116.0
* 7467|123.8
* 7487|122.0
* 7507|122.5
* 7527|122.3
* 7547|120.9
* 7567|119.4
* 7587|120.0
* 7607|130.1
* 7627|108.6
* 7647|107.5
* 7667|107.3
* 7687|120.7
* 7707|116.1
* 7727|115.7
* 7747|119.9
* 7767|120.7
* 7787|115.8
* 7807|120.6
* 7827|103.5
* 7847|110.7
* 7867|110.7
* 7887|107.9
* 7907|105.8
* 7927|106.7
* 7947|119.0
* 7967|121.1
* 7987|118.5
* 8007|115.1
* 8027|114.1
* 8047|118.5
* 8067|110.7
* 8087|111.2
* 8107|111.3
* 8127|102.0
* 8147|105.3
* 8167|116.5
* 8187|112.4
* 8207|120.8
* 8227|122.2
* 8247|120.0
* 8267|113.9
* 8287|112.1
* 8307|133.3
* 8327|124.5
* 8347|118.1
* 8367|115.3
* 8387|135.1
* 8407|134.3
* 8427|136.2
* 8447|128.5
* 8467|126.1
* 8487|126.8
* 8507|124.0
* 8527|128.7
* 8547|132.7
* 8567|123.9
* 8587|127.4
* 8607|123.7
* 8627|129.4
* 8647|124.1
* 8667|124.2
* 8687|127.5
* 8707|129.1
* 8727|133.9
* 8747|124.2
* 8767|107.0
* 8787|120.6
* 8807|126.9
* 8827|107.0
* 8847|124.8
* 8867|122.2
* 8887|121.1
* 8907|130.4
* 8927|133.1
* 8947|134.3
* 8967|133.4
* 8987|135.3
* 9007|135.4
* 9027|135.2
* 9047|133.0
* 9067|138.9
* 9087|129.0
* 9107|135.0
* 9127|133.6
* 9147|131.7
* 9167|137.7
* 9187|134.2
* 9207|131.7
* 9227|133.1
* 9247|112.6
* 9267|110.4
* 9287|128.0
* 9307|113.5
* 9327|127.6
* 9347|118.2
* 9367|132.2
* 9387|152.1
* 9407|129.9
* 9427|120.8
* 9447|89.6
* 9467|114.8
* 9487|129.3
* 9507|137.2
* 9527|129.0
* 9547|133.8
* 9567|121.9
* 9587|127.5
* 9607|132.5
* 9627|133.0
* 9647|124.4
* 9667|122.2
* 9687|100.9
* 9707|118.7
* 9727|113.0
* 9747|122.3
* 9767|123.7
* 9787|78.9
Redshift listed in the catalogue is 0.571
